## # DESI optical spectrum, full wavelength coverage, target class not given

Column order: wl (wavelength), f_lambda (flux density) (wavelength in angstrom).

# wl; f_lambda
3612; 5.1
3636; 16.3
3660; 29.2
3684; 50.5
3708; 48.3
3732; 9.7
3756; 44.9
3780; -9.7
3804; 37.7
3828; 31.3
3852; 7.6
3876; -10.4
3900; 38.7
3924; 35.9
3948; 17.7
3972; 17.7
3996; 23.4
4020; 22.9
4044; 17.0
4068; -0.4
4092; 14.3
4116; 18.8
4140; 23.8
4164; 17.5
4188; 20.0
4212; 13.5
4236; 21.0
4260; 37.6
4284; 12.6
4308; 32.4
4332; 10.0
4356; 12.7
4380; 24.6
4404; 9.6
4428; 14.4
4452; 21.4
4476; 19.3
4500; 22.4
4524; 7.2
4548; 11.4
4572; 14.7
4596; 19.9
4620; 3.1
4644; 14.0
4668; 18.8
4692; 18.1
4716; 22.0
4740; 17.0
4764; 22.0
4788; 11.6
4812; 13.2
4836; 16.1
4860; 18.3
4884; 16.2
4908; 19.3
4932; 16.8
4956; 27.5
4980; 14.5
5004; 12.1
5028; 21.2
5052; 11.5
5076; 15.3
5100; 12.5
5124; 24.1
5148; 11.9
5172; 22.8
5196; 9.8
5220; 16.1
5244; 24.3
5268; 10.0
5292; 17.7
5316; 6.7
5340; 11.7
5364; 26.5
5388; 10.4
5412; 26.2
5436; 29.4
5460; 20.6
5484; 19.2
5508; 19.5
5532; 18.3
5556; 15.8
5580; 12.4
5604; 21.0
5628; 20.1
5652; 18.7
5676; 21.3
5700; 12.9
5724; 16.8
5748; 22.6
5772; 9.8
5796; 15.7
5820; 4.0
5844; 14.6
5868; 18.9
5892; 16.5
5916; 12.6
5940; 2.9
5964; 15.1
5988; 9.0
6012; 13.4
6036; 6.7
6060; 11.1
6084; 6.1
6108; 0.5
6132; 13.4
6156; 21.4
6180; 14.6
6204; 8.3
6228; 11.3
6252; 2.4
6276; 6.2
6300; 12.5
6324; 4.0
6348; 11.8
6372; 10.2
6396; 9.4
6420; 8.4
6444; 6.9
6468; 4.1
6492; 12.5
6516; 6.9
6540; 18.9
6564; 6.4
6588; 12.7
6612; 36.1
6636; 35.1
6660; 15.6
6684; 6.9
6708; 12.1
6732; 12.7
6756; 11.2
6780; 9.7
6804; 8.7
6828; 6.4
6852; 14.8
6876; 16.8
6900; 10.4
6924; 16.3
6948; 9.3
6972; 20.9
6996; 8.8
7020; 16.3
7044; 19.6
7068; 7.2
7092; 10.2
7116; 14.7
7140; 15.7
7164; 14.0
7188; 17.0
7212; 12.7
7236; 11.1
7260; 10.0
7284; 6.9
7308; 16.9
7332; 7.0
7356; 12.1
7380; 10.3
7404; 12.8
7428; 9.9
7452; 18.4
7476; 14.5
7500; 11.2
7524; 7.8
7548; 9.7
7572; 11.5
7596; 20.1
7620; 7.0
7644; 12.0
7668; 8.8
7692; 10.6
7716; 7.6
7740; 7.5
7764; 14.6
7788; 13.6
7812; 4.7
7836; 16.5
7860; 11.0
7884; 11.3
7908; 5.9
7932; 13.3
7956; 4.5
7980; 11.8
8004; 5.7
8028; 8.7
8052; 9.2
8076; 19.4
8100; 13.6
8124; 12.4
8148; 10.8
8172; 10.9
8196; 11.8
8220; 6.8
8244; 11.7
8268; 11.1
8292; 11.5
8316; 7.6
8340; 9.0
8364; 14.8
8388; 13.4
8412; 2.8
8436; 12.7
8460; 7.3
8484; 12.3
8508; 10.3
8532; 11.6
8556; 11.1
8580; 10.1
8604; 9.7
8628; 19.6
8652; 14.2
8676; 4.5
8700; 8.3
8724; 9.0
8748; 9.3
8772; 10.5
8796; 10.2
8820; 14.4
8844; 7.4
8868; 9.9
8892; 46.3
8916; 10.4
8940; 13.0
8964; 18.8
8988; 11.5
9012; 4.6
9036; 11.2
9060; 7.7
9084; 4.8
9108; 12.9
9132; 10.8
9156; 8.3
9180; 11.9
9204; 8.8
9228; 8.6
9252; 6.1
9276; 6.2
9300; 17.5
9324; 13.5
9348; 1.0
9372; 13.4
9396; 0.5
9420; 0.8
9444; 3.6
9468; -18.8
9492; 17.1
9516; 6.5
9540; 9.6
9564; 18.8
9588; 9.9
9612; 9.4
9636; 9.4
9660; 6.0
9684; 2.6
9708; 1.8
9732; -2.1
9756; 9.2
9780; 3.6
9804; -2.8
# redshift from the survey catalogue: 0.776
